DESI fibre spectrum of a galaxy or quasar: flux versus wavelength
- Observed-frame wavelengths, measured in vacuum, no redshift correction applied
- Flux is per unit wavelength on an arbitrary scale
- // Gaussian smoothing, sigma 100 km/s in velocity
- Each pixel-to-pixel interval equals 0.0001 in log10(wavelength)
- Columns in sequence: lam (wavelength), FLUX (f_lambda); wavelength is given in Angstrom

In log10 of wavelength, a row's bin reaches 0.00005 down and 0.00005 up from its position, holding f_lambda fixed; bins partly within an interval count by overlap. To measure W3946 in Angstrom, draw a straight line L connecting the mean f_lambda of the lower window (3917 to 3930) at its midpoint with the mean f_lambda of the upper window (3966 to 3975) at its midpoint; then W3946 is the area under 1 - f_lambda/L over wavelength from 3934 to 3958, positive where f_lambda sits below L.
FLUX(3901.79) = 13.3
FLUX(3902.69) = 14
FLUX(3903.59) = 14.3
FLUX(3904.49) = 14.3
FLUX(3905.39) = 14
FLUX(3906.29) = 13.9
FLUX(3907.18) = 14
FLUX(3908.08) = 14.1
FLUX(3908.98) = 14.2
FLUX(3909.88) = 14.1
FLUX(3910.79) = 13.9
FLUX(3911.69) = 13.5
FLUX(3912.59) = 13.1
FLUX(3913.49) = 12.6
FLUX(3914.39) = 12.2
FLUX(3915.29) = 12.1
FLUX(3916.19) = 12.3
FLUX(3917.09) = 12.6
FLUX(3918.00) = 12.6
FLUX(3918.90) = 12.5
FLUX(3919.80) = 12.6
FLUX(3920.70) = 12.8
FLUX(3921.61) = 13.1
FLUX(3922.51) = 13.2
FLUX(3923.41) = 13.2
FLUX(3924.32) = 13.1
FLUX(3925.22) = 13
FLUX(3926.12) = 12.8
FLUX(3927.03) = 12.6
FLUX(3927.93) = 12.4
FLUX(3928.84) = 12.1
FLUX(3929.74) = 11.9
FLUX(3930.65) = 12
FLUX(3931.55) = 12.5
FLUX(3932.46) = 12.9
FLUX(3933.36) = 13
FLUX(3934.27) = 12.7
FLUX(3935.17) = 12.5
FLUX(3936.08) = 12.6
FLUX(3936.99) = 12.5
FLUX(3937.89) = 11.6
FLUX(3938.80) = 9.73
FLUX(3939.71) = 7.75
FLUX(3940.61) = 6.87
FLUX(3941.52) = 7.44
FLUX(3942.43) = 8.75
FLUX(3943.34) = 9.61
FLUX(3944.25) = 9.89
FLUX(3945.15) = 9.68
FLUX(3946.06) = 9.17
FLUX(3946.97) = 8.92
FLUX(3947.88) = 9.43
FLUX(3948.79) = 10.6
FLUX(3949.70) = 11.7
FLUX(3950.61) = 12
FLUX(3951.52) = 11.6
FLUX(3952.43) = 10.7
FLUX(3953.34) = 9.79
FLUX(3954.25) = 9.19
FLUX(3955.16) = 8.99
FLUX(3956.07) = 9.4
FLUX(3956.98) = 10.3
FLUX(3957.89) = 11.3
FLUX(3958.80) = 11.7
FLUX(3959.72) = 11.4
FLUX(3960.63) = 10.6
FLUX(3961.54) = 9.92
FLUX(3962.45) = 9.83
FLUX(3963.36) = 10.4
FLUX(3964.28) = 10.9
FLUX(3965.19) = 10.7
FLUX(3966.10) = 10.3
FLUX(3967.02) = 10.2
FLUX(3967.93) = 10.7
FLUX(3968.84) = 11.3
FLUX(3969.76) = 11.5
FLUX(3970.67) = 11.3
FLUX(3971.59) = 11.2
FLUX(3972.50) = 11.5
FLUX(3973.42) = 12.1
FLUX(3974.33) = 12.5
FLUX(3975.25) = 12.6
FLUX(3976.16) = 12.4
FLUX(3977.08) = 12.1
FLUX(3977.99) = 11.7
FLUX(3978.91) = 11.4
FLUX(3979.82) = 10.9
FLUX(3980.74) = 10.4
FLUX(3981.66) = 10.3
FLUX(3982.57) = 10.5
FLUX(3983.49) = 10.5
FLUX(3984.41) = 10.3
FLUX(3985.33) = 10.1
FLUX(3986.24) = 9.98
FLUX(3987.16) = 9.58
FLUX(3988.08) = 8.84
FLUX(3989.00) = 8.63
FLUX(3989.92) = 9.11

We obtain 3.80 Angstrom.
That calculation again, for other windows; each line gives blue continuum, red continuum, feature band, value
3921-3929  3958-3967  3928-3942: 1.2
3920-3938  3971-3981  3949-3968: 2.4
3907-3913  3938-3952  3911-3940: -1.2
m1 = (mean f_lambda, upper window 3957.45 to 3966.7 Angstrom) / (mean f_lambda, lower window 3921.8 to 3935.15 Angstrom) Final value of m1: 0.84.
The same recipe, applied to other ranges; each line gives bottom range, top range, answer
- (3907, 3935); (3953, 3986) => 0.84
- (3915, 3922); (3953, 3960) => 0.81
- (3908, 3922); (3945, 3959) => 0.79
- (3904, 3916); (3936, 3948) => 0.70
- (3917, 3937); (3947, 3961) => 0.83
